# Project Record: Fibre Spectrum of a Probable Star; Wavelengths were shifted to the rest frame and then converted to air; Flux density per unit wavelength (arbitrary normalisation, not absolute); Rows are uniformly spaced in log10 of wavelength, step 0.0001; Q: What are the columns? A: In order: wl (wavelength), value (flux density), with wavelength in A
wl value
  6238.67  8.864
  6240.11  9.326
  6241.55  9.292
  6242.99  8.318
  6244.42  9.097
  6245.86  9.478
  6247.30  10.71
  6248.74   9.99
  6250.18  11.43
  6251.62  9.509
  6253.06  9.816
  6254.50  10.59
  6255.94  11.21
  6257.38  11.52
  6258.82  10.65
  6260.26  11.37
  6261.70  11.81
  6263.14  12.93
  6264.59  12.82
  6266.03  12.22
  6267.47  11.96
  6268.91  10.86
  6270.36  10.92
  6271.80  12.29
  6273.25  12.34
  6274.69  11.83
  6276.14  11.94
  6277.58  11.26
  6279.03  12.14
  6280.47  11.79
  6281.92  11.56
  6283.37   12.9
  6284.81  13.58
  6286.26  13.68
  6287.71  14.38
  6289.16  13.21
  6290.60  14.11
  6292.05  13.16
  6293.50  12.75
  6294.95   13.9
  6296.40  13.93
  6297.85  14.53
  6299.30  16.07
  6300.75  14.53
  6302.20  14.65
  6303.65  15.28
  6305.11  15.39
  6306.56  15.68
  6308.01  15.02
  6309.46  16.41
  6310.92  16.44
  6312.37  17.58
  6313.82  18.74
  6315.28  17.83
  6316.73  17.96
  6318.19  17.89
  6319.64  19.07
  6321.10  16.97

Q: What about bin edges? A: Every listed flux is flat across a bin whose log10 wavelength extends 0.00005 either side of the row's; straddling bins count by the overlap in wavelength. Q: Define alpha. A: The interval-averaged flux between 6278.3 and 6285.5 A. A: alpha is 12.4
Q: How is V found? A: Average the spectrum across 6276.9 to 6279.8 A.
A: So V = 11.7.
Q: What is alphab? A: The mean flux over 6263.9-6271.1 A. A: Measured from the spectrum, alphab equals 11.8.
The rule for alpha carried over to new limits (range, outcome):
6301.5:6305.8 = 15.1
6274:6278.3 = 11.7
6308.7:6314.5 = 17.3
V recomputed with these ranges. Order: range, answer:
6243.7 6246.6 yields 9.31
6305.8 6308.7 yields 15.4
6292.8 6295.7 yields 13.3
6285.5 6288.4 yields 14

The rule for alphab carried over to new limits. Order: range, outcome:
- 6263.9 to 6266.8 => 12.5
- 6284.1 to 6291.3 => 13.8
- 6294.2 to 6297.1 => 13.9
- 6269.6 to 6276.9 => 11.9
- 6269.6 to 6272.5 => 11.6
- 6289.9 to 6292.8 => 13.6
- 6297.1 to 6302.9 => 14.9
